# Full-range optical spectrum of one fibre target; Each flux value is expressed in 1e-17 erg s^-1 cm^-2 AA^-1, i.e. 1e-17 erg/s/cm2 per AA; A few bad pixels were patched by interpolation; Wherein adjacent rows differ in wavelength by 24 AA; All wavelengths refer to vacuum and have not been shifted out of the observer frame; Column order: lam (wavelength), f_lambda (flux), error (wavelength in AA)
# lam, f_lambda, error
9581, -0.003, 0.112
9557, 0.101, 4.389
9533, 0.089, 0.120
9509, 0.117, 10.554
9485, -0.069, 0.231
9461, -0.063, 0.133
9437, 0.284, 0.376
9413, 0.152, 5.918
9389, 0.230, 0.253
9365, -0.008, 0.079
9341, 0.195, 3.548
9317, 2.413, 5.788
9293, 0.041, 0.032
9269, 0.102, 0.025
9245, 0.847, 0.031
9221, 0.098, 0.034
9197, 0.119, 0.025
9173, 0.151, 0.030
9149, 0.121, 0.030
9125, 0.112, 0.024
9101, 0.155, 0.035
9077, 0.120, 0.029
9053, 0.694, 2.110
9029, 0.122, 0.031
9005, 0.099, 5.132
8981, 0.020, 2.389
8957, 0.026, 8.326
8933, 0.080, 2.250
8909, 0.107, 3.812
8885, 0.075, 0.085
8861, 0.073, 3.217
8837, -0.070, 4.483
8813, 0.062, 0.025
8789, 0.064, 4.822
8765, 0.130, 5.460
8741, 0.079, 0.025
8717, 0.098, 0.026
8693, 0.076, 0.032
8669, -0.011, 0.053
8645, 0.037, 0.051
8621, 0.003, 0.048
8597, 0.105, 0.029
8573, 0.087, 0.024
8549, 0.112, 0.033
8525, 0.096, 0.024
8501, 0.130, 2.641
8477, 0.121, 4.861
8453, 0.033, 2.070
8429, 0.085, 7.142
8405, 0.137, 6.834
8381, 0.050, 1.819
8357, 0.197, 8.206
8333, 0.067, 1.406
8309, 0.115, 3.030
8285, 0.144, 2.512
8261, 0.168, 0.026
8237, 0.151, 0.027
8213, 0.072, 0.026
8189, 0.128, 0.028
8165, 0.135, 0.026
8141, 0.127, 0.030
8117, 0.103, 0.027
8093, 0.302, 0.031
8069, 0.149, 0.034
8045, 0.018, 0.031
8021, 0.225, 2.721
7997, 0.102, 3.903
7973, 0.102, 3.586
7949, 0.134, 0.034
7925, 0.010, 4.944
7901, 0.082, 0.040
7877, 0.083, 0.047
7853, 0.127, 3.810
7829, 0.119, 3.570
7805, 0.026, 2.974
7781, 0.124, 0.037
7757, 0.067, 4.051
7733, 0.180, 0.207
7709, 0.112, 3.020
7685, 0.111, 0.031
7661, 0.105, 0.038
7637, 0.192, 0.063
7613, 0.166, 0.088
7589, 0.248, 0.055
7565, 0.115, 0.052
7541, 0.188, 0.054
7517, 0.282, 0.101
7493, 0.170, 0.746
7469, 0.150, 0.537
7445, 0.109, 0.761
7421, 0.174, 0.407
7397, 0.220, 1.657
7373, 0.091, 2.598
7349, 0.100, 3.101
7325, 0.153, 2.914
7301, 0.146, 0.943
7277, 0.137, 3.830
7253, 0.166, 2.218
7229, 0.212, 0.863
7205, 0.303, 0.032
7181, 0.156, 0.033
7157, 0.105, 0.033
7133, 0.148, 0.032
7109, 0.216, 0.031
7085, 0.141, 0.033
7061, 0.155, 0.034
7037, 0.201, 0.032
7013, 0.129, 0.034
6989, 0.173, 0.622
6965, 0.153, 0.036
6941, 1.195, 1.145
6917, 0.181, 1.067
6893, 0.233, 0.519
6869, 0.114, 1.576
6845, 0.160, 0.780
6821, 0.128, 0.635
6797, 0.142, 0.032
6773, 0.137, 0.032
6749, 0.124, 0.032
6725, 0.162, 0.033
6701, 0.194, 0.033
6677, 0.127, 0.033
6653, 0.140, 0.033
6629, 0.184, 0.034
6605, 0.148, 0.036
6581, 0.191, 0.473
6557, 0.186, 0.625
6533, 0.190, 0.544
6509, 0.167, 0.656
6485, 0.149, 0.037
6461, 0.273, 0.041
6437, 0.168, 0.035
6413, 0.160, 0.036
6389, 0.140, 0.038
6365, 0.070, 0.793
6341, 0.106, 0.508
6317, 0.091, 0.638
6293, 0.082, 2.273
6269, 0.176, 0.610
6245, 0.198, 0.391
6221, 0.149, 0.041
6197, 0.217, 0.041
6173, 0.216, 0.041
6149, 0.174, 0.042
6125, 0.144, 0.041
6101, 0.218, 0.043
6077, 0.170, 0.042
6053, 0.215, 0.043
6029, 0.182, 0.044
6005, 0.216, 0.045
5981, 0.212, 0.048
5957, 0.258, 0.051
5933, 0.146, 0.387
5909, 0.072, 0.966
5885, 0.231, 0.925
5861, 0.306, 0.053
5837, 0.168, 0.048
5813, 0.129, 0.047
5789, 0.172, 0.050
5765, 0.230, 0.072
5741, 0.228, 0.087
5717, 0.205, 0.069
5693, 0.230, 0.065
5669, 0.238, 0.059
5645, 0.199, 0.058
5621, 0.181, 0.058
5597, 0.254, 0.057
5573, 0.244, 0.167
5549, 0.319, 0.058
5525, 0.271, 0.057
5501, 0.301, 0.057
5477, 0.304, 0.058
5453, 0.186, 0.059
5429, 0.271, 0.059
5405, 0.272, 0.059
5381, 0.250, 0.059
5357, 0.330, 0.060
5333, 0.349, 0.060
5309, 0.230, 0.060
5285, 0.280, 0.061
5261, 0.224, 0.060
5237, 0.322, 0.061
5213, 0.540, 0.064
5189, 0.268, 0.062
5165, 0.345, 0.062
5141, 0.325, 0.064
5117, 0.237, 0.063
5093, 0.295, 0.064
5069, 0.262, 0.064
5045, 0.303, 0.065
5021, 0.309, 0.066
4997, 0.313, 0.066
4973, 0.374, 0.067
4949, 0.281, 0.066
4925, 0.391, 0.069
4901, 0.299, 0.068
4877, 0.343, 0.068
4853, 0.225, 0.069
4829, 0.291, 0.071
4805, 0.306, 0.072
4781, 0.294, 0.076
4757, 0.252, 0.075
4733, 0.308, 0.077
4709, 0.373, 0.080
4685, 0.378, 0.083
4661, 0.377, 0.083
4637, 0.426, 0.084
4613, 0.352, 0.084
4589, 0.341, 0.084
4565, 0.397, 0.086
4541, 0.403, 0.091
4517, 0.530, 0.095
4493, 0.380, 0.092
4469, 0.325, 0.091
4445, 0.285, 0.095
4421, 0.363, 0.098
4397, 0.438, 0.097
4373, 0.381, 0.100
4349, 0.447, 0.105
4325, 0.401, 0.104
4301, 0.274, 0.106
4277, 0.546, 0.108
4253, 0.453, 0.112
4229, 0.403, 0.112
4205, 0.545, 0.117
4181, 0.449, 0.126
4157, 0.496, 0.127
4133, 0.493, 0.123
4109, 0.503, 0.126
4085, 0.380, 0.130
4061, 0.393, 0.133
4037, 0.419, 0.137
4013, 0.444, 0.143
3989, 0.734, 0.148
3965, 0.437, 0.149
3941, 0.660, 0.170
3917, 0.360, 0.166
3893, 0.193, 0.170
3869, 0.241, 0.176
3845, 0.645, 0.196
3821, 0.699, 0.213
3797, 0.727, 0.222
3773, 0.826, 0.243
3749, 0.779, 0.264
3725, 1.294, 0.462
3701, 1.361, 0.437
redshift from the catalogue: 0.86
